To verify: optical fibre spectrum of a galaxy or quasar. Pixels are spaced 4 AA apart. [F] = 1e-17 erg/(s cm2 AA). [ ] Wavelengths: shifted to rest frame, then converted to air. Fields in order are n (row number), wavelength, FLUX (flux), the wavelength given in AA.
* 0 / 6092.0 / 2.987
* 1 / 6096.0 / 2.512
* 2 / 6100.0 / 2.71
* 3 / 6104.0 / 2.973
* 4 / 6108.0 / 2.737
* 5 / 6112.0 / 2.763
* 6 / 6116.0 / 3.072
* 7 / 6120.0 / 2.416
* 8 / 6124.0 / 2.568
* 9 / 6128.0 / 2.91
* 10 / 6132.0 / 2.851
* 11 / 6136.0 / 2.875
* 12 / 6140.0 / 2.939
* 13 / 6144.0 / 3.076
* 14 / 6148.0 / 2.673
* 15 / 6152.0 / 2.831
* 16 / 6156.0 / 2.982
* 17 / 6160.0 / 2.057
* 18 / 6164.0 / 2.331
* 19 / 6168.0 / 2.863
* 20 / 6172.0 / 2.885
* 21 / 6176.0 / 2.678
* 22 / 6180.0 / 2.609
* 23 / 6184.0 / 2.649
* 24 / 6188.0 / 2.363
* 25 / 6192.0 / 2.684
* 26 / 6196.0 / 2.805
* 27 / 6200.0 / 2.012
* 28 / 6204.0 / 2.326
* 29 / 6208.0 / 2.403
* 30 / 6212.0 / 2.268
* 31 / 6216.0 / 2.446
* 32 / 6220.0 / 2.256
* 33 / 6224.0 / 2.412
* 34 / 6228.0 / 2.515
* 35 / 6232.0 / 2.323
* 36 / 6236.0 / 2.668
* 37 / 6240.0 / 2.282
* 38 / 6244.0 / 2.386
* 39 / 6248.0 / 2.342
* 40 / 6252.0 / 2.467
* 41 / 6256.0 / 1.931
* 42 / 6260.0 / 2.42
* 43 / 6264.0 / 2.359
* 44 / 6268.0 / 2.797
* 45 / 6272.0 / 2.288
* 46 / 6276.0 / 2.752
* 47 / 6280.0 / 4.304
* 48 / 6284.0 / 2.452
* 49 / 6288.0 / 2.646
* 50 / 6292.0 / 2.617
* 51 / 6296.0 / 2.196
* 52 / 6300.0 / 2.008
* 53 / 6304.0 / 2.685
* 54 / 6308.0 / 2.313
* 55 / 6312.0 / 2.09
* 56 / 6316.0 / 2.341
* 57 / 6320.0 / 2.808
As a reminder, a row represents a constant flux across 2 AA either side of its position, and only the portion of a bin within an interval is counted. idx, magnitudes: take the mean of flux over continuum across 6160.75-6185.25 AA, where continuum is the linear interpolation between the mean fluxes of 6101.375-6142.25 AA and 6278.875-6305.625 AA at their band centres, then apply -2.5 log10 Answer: 0.05 mag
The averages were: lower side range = 2.81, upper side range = 2.65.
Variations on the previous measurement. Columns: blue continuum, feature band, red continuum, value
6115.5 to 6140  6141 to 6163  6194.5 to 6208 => -0.03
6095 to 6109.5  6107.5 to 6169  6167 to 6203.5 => -0.02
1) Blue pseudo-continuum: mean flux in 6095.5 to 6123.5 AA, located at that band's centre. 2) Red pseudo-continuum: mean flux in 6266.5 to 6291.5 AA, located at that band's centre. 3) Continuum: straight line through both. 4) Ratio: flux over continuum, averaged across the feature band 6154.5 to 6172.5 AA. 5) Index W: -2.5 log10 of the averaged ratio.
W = 0.08 mag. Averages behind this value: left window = 2.74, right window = 2.86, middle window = 2.59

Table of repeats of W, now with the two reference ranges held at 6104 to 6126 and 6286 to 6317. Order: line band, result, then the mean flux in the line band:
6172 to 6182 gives -0.03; 2.69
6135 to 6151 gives -0.08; 2.89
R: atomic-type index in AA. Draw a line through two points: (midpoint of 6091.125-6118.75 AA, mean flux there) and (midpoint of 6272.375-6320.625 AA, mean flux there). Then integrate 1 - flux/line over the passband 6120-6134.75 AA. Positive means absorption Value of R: 0.24 AA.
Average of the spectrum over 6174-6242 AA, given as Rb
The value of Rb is 2.45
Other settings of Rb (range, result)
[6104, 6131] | 2.77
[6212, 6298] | 2.51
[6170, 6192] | 2.64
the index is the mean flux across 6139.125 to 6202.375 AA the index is 2.65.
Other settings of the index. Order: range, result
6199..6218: 2.31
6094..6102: 2.61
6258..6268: 2.47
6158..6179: 2.56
